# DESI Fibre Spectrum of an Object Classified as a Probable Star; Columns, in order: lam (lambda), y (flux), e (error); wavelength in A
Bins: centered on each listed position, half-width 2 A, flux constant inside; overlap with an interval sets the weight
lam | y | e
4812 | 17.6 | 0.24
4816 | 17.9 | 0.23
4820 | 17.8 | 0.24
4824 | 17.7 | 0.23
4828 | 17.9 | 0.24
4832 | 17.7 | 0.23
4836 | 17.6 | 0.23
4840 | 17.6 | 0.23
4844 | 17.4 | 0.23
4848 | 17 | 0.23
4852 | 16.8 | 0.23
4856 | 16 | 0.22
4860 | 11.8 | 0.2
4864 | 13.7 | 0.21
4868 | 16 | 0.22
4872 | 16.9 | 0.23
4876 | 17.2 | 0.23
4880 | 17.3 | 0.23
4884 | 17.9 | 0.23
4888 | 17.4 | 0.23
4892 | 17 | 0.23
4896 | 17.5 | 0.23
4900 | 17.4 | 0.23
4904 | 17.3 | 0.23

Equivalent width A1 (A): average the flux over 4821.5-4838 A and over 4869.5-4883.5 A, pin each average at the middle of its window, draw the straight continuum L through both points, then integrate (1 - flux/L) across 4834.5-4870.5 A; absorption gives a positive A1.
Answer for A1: 3.1 A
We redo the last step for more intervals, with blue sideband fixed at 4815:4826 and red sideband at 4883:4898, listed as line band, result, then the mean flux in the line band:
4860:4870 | 1.89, 14.2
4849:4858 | 0.59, 16.5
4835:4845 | 0.08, 17.5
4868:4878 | 0.38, 16.8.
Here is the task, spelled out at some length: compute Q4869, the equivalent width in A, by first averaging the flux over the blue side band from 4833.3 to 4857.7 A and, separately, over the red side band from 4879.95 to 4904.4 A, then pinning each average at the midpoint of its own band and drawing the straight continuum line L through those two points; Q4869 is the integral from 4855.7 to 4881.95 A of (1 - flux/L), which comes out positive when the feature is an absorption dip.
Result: 2.6 A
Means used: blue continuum 17.1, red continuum 17.4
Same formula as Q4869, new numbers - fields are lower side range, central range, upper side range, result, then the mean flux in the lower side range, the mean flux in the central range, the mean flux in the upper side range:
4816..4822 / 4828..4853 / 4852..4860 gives -1.8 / 17.8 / 17.4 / 15.1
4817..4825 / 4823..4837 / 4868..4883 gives -0.1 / 17.8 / 17.7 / 17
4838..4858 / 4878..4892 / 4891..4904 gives -0.2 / 17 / 17.5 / 17.3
